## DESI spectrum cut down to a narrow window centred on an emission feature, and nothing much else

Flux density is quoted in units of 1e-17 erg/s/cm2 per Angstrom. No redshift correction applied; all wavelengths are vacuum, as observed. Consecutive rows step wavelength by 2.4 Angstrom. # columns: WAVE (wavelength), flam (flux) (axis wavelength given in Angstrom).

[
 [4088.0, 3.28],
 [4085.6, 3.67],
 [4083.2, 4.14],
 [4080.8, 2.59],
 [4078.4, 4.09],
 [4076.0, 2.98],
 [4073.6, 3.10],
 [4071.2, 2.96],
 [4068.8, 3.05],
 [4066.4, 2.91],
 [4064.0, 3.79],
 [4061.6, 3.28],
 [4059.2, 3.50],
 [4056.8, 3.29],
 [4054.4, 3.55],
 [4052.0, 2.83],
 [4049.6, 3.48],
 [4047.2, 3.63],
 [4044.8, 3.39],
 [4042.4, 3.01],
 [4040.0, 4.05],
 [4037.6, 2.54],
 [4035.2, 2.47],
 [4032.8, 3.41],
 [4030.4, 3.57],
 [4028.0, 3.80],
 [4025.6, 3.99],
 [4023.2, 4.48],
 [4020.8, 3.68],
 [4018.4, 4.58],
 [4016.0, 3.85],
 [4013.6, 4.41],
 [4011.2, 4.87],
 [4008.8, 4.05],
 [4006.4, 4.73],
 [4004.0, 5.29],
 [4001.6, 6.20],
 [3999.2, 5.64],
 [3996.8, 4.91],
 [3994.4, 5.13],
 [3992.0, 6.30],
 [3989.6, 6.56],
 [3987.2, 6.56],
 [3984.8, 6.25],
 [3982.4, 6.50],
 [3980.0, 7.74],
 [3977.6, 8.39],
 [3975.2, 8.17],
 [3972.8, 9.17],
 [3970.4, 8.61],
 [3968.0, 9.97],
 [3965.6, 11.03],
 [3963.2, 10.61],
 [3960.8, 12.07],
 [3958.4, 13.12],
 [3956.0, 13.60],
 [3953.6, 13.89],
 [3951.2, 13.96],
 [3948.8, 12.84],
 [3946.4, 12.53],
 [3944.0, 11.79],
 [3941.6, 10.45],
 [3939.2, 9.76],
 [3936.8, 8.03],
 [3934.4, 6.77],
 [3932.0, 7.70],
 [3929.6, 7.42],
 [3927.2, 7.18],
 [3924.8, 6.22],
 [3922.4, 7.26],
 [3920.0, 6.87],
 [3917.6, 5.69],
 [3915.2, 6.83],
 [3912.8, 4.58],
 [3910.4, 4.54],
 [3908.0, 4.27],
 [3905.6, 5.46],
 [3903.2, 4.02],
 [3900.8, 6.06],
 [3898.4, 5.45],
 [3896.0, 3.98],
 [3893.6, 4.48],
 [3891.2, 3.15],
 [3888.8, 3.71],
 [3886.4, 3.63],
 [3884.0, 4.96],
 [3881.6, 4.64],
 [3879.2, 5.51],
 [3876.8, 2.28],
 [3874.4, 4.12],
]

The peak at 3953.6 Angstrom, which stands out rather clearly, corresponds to C IV 1549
